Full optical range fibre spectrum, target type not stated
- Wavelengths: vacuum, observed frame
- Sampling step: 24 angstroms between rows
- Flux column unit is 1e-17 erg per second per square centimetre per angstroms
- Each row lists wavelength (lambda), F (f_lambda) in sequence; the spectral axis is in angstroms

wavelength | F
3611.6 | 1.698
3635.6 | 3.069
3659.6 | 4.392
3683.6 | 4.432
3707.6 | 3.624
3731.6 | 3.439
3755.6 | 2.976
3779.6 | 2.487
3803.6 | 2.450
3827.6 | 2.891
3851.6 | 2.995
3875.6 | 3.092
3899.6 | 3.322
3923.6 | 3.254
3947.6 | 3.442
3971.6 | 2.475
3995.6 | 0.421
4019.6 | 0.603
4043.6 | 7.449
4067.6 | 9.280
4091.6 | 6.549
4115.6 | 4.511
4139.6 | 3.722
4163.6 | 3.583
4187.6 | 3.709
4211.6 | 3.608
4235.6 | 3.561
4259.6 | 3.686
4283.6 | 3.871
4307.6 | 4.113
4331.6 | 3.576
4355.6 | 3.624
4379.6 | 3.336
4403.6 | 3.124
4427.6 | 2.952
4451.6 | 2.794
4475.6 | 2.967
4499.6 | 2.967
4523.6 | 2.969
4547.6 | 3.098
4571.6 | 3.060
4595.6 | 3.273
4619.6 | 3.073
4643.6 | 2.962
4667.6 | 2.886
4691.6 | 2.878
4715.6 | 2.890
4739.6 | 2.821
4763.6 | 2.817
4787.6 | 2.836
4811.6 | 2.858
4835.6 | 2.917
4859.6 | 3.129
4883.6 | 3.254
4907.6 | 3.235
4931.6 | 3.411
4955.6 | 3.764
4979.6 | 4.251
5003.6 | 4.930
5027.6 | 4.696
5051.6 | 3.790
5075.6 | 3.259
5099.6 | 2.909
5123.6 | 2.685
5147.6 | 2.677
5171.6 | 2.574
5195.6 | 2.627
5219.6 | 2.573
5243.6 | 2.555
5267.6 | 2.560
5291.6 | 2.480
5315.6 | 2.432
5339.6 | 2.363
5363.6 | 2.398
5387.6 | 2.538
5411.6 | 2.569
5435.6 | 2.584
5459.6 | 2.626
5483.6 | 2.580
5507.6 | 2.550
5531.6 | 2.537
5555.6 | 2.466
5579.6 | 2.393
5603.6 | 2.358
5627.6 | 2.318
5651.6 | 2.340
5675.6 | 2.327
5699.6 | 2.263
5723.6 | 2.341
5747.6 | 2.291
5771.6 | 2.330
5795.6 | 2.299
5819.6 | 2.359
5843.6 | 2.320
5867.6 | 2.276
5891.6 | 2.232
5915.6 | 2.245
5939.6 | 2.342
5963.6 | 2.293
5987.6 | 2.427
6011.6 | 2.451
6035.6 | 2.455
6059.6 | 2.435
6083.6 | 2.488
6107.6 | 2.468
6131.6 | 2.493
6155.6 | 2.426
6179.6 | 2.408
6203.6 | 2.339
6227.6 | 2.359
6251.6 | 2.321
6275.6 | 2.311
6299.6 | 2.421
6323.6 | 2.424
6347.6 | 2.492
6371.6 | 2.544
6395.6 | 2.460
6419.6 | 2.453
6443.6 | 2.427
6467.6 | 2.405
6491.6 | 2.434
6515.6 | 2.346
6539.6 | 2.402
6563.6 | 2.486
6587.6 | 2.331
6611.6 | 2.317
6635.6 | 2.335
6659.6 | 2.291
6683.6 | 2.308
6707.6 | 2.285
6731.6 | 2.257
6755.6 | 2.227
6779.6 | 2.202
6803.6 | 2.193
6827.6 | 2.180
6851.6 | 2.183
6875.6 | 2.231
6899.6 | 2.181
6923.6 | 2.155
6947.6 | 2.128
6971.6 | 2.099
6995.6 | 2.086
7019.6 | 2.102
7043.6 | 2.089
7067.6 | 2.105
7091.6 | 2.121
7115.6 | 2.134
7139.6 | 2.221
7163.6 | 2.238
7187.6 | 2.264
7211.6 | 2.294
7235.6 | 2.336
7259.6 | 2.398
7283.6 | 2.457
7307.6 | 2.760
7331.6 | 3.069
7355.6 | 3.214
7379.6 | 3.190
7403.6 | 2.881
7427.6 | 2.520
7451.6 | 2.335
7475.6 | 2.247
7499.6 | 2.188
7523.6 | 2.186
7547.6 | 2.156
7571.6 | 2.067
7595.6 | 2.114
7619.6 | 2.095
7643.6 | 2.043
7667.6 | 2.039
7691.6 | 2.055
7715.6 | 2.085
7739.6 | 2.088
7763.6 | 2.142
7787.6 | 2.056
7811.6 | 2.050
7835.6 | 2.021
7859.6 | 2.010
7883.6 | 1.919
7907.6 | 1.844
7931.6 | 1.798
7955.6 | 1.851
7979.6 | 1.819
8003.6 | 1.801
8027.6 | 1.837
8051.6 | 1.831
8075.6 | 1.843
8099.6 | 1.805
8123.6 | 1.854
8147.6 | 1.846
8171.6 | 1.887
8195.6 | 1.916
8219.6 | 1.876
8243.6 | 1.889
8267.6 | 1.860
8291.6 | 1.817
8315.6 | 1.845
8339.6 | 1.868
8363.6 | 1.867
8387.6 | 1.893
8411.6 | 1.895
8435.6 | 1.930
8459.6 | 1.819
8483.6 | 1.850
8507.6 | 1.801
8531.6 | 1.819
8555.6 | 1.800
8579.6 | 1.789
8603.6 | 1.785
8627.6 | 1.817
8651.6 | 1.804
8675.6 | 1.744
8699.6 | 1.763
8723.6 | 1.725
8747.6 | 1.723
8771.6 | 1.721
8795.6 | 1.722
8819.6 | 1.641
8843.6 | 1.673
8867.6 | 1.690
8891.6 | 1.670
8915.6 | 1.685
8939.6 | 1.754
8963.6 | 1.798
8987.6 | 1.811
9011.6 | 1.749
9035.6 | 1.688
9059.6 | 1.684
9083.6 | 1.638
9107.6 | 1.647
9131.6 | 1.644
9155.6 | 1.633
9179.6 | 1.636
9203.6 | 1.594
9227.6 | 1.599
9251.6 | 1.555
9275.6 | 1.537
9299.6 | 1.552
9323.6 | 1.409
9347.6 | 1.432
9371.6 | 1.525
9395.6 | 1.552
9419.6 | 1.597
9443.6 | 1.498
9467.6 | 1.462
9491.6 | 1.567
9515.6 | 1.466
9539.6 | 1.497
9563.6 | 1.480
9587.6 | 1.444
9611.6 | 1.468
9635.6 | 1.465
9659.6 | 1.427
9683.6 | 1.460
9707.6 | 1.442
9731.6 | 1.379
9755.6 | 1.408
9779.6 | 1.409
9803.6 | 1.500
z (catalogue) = 1.631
